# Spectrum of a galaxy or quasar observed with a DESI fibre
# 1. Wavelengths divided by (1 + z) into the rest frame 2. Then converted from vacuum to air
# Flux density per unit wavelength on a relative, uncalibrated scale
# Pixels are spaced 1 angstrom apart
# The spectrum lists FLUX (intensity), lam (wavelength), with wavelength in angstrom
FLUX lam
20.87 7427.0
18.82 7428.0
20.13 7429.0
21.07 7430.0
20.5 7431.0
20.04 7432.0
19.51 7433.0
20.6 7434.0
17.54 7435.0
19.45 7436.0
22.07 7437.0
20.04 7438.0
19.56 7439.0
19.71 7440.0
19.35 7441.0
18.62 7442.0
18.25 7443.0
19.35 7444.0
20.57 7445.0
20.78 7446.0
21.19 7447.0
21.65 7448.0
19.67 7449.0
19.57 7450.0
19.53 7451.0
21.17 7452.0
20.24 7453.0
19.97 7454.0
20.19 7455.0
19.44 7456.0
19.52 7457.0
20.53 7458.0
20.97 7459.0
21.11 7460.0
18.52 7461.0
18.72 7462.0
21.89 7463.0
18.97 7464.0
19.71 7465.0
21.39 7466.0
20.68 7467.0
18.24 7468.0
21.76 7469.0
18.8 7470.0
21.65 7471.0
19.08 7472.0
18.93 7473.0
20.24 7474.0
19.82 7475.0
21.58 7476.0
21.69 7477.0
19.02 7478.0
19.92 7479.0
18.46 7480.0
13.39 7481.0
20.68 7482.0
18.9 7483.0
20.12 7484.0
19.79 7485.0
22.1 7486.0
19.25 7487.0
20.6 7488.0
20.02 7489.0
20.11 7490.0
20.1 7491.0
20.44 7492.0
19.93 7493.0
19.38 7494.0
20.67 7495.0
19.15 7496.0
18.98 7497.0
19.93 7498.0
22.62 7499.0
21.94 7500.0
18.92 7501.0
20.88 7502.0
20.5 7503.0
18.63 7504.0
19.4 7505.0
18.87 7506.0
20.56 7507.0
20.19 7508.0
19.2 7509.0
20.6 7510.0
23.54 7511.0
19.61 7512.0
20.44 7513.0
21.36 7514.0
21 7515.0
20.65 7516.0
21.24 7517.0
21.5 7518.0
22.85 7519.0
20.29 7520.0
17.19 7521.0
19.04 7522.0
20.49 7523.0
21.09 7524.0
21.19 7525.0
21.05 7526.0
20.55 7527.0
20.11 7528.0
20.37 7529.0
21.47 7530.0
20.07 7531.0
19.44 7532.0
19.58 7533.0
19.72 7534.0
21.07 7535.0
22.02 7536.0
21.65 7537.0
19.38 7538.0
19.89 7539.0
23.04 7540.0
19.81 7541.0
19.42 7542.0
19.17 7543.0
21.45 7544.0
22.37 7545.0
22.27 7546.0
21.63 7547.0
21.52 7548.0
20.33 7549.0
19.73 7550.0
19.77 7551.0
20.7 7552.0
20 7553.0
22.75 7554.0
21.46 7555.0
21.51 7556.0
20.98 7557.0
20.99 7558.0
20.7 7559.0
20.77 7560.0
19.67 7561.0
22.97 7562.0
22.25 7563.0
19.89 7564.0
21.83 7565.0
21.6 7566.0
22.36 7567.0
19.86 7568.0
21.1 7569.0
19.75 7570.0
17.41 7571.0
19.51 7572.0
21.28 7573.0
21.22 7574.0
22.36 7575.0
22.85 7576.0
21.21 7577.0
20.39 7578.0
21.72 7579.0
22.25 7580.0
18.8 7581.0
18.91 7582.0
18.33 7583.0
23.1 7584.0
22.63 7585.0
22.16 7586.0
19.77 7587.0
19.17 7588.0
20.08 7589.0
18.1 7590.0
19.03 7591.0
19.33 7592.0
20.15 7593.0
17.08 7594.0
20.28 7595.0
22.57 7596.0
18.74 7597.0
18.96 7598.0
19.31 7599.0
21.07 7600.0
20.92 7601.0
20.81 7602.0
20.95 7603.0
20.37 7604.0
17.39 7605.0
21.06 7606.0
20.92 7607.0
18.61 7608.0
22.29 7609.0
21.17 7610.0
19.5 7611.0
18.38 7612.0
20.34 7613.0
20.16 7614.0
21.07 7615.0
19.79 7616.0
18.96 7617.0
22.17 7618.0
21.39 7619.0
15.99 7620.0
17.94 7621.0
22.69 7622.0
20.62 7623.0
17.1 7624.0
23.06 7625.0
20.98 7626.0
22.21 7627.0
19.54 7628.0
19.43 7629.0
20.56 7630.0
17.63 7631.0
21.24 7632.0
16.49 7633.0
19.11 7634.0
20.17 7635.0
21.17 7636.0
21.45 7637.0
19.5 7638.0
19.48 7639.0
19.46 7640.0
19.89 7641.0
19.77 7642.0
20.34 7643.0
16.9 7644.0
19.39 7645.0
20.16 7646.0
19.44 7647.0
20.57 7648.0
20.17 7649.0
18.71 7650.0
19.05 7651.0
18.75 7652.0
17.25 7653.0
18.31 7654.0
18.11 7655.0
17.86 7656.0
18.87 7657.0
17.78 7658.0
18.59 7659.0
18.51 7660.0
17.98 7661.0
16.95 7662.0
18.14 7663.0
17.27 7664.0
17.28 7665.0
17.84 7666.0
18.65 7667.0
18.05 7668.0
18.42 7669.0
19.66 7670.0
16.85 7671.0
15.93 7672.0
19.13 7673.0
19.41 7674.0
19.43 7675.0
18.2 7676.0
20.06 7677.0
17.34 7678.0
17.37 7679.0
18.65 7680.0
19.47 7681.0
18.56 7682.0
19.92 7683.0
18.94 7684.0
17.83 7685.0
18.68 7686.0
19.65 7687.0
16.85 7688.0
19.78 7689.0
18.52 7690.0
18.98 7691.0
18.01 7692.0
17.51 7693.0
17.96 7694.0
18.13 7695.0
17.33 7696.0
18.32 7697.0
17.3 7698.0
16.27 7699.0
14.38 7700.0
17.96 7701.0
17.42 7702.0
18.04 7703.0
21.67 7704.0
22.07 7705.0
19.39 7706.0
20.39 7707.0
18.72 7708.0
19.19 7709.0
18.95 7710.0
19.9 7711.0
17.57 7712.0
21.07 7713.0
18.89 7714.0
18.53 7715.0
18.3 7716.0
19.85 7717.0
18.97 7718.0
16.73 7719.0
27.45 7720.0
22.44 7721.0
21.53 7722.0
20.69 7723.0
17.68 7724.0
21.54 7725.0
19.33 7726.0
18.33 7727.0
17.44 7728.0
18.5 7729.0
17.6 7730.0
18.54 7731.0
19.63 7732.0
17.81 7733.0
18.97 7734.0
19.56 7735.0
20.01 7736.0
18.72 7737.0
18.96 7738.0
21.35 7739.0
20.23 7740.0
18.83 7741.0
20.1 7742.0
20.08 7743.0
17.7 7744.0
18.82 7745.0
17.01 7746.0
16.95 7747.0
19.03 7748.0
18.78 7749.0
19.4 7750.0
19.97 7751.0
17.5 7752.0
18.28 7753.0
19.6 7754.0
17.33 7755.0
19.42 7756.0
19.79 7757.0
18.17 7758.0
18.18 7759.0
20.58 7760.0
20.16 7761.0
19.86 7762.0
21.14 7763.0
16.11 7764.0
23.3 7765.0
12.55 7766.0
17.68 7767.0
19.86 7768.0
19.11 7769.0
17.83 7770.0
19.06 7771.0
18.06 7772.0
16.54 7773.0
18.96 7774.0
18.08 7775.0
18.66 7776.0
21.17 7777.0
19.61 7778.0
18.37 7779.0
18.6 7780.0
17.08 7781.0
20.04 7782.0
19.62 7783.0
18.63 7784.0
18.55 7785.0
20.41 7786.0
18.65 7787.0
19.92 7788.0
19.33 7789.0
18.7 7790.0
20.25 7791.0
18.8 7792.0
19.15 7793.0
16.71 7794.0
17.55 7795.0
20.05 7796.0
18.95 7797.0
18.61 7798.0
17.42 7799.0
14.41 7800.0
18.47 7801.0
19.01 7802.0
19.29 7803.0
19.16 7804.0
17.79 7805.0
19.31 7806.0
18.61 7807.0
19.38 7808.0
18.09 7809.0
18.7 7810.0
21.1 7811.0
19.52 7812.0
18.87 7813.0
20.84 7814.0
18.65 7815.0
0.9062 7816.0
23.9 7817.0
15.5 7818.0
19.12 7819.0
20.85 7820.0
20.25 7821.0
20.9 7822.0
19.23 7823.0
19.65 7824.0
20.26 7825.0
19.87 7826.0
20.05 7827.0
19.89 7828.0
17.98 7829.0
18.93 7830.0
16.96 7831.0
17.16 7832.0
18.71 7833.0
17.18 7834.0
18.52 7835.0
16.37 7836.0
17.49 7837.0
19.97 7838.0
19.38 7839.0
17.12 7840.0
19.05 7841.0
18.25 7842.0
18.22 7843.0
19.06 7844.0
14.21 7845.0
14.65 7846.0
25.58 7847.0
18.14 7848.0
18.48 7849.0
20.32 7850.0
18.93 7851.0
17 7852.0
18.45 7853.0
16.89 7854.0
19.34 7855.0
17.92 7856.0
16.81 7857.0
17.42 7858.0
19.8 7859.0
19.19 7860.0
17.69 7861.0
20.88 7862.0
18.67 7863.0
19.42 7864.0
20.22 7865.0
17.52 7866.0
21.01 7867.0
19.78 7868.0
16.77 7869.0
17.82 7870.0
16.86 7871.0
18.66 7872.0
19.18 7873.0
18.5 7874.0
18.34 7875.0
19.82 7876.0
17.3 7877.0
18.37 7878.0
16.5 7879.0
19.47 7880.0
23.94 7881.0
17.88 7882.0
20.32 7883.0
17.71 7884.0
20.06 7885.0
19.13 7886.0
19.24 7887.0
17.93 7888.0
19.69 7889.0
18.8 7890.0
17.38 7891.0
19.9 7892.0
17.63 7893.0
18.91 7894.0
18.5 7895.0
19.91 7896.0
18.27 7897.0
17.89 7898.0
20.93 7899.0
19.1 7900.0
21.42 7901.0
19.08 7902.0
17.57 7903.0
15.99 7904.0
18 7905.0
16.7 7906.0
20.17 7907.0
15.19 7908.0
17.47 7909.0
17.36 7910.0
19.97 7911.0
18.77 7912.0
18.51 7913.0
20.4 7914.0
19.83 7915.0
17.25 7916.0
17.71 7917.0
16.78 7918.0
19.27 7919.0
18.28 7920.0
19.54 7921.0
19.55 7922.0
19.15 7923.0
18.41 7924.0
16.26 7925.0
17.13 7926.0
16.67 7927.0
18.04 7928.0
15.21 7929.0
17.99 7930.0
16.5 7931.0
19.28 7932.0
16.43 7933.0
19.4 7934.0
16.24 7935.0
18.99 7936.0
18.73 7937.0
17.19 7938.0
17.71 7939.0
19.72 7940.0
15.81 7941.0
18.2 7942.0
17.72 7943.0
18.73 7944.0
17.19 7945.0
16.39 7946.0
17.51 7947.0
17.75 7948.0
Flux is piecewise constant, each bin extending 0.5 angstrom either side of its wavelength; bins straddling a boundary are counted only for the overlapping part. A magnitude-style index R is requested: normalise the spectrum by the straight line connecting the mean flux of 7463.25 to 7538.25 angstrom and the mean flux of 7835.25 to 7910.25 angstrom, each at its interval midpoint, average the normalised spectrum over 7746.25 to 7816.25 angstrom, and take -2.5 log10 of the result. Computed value 0.021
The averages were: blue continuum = 20.2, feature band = 18.6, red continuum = 18.6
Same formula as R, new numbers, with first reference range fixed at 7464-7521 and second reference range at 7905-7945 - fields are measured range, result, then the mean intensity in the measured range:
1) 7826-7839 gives 0.005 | 18.4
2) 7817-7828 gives -0.073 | 19.8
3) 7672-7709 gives 0.037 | 18.5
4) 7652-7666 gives 0.080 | 17.9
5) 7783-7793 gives -0.034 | 19.3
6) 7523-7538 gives -0.036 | 20.6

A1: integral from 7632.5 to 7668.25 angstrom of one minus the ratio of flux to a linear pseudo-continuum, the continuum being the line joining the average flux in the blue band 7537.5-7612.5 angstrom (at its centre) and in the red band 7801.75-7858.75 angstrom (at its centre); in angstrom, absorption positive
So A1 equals 2.0 angstrom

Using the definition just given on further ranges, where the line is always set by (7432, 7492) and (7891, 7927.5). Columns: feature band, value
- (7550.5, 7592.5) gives -2.54 angstrom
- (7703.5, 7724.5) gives -1.03 angstrom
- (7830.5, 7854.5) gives 0.60 angstrom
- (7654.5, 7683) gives 1.43 angstrom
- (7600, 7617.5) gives -0.69 angstrom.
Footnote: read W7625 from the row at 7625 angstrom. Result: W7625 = 23.06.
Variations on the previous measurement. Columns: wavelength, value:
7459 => 20.97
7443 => 18.25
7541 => 19.81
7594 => 17.08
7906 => 16.7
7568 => 19.86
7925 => 16.26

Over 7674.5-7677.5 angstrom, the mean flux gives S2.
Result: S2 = 19.2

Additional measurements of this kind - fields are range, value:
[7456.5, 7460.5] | 20.5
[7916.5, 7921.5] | 18.3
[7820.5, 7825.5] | 20.1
